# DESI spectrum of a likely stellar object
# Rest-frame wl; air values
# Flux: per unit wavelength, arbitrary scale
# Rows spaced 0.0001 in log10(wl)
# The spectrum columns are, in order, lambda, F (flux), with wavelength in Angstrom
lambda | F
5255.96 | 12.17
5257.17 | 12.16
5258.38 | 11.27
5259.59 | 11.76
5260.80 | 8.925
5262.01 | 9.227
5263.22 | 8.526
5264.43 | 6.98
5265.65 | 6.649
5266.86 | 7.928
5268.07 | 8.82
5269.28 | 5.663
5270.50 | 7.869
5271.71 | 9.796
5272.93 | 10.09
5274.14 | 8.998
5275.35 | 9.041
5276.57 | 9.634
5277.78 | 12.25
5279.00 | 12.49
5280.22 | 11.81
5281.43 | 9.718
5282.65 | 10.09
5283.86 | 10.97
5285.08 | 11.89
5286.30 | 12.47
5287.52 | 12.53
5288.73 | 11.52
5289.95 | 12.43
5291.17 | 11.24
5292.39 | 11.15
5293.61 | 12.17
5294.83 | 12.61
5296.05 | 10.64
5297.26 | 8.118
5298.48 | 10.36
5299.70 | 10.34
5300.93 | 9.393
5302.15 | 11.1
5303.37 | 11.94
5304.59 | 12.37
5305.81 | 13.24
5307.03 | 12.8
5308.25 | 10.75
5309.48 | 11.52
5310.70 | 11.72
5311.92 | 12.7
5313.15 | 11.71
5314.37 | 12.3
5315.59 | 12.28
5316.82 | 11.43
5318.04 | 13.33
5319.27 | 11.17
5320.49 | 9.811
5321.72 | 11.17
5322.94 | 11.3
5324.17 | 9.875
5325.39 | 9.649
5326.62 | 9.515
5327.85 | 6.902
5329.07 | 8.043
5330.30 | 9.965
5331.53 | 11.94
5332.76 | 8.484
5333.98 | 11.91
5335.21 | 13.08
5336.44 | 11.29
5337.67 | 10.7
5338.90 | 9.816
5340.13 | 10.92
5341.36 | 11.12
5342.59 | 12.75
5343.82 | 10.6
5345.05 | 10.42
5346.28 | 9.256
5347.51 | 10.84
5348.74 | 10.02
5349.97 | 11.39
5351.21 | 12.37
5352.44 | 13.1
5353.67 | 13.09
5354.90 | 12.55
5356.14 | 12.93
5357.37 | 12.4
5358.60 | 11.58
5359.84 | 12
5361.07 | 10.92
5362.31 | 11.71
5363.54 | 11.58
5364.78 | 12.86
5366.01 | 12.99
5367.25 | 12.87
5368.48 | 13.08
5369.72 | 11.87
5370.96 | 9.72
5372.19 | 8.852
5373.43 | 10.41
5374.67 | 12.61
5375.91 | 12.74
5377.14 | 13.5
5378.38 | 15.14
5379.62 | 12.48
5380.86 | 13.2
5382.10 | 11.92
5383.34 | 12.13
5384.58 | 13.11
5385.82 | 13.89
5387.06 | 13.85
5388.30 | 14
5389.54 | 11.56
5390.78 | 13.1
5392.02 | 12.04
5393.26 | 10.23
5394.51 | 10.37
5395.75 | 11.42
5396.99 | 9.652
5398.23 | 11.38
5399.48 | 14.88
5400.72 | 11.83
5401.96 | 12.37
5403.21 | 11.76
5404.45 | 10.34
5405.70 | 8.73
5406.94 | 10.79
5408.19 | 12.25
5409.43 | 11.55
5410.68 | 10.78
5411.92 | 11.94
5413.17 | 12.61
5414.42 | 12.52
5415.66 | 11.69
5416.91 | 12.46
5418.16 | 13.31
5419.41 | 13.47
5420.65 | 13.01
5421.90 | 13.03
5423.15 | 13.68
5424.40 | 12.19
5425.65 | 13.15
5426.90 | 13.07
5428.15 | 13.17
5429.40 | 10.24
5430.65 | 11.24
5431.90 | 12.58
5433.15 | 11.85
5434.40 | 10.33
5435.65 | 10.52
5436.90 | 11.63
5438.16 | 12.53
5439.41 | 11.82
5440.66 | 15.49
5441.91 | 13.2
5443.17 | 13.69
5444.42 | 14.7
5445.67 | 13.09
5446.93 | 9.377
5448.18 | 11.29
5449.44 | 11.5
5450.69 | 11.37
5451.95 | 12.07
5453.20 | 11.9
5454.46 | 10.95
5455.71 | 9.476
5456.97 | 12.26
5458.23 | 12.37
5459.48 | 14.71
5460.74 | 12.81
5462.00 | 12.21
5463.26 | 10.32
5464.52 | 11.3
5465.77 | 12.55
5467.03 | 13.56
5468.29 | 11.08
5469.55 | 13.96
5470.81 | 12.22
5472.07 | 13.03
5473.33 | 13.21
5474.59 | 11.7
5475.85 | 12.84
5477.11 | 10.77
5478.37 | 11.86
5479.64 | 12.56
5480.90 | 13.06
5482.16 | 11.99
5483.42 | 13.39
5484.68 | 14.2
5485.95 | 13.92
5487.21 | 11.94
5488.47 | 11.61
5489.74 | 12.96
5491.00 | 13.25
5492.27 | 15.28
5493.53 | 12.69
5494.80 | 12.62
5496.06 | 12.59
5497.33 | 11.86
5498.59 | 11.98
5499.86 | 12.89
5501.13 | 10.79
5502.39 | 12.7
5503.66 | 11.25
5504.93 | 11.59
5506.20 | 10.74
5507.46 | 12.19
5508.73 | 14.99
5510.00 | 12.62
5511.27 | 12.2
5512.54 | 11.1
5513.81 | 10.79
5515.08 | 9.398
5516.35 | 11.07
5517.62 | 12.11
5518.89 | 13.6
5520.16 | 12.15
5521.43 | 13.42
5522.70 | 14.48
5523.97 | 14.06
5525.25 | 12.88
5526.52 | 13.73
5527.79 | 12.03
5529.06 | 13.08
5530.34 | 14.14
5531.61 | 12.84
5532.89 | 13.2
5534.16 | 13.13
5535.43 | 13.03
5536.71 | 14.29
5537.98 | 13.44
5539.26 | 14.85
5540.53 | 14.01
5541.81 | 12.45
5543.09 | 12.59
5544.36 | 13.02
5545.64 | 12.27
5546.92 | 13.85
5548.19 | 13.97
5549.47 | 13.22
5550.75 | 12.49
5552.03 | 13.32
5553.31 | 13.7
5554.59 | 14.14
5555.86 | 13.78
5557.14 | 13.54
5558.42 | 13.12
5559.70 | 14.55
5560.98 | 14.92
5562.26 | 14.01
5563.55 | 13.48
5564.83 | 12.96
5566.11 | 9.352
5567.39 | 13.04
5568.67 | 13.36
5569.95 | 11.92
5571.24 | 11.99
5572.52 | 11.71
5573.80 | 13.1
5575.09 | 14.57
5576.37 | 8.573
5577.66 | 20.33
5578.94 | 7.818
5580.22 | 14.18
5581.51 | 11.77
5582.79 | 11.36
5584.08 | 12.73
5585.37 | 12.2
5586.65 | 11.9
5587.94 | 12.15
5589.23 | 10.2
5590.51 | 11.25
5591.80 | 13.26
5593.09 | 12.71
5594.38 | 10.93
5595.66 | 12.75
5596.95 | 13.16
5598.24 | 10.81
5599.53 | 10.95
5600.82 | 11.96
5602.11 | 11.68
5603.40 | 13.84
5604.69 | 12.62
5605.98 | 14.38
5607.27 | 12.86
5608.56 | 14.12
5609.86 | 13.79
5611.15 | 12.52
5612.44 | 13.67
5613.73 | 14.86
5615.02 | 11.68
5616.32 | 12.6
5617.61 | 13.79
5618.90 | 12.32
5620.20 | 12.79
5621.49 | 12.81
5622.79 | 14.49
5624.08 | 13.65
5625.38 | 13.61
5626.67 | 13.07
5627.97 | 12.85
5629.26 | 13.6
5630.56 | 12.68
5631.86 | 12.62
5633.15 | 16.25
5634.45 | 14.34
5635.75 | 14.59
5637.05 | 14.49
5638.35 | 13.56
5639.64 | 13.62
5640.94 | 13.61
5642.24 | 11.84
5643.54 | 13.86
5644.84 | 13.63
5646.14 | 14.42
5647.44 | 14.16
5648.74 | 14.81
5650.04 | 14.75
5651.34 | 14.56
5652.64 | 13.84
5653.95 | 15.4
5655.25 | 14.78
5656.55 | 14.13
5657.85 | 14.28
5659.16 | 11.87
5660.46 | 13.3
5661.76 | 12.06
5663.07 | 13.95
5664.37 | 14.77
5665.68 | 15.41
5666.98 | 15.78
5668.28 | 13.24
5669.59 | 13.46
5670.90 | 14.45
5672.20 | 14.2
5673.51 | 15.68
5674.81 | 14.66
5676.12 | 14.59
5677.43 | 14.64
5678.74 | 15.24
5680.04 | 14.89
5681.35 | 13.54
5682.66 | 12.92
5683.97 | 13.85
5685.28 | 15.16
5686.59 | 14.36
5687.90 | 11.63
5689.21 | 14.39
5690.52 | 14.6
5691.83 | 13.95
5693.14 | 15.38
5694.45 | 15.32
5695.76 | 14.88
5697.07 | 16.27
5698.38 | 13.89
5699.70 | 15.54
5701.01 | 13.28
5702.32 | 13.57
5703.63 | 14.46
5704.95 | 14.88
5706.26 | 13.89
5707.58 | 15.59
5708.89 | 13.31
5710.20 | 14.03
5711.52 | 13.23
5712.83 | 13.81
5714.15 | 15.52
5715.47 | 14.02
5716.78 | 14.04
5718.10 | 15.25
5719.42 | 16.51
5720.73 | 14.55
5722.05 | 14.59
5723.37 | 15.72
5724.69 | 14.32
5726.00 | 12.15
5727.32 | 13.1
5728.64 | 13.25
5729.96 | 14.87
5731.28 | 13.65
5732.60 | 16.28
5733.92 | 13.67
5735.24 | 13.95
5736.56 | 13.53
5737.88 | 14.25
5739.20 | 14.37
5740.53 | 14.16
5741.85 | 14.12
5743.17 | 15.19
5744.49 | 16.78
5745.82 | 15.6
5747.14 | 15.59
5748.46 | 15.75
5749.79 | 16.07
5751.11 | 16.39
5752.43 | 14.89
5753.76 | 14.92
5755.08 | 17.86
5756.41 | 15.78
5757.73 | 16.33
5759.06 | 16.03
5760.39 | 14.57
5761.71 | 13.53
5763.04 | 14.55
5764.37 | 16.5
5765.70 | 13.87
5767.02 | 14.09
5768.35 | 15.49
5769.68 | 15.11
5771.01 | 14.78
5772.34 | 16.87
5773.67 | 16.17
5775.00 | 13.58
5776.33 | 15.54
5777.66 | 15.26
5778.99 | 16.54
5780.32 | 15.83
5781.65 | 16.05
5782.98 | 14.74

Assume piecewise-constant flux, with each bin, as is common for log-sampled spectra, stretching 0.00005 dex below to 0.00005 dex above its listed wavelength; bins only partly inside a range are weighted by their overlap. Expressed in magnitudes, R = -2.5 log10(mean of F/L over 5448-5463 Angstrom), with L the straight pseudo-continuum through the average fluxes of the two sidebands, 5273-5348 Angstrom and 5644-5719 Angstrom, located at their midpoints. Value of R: 0.04 mag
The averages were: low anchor 11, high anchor 14.3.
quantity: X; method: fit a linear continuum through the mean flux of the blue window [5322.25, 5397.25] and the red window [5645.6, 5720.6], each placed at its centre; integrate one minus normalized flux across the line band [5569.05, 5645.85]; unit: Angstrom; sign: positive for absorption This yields 4.47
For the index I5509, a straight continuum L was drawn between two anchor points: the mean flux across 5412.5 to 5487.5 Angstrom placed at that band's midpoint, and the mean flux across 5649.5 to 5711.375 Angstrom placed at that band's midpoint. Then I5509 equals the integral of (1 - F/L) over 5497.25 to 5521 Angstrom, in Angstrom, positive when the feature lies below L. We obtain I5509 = 1.8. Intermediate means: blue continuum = 12.4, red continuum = 14.3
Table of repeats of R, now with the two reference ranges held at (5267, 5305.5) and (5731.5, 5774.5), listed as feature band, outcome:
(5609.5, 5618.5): 0.047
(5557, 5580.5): 0.037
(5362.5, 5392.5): -0.087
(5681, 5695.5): 0.033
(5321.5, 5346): 0.065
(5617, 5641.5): 0.029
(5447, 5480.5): 0.029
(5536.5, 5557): -0.023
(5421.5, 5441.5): -0.022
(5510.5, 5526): 0.053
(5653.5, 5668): 0.013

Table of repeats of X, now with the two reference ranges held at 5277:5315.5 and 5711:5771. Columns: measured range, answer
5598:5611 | 1.0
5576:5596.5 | 2.2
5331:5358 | 1.0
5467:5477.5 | 0.3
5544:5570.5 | 0.4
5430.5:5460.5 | 1.2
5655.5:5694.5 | 0.5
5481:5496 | -0.1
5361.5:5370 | -0.3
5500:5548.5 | 1.8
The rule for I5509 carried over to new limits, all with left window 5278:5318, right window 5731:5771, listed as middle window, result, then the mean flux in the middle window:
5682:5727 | 1.1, 14.4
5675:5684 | 0.2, 14.3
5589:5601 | 1.8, 11.9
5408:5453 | 1.0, 12.3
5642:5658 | 0.1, 14.2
